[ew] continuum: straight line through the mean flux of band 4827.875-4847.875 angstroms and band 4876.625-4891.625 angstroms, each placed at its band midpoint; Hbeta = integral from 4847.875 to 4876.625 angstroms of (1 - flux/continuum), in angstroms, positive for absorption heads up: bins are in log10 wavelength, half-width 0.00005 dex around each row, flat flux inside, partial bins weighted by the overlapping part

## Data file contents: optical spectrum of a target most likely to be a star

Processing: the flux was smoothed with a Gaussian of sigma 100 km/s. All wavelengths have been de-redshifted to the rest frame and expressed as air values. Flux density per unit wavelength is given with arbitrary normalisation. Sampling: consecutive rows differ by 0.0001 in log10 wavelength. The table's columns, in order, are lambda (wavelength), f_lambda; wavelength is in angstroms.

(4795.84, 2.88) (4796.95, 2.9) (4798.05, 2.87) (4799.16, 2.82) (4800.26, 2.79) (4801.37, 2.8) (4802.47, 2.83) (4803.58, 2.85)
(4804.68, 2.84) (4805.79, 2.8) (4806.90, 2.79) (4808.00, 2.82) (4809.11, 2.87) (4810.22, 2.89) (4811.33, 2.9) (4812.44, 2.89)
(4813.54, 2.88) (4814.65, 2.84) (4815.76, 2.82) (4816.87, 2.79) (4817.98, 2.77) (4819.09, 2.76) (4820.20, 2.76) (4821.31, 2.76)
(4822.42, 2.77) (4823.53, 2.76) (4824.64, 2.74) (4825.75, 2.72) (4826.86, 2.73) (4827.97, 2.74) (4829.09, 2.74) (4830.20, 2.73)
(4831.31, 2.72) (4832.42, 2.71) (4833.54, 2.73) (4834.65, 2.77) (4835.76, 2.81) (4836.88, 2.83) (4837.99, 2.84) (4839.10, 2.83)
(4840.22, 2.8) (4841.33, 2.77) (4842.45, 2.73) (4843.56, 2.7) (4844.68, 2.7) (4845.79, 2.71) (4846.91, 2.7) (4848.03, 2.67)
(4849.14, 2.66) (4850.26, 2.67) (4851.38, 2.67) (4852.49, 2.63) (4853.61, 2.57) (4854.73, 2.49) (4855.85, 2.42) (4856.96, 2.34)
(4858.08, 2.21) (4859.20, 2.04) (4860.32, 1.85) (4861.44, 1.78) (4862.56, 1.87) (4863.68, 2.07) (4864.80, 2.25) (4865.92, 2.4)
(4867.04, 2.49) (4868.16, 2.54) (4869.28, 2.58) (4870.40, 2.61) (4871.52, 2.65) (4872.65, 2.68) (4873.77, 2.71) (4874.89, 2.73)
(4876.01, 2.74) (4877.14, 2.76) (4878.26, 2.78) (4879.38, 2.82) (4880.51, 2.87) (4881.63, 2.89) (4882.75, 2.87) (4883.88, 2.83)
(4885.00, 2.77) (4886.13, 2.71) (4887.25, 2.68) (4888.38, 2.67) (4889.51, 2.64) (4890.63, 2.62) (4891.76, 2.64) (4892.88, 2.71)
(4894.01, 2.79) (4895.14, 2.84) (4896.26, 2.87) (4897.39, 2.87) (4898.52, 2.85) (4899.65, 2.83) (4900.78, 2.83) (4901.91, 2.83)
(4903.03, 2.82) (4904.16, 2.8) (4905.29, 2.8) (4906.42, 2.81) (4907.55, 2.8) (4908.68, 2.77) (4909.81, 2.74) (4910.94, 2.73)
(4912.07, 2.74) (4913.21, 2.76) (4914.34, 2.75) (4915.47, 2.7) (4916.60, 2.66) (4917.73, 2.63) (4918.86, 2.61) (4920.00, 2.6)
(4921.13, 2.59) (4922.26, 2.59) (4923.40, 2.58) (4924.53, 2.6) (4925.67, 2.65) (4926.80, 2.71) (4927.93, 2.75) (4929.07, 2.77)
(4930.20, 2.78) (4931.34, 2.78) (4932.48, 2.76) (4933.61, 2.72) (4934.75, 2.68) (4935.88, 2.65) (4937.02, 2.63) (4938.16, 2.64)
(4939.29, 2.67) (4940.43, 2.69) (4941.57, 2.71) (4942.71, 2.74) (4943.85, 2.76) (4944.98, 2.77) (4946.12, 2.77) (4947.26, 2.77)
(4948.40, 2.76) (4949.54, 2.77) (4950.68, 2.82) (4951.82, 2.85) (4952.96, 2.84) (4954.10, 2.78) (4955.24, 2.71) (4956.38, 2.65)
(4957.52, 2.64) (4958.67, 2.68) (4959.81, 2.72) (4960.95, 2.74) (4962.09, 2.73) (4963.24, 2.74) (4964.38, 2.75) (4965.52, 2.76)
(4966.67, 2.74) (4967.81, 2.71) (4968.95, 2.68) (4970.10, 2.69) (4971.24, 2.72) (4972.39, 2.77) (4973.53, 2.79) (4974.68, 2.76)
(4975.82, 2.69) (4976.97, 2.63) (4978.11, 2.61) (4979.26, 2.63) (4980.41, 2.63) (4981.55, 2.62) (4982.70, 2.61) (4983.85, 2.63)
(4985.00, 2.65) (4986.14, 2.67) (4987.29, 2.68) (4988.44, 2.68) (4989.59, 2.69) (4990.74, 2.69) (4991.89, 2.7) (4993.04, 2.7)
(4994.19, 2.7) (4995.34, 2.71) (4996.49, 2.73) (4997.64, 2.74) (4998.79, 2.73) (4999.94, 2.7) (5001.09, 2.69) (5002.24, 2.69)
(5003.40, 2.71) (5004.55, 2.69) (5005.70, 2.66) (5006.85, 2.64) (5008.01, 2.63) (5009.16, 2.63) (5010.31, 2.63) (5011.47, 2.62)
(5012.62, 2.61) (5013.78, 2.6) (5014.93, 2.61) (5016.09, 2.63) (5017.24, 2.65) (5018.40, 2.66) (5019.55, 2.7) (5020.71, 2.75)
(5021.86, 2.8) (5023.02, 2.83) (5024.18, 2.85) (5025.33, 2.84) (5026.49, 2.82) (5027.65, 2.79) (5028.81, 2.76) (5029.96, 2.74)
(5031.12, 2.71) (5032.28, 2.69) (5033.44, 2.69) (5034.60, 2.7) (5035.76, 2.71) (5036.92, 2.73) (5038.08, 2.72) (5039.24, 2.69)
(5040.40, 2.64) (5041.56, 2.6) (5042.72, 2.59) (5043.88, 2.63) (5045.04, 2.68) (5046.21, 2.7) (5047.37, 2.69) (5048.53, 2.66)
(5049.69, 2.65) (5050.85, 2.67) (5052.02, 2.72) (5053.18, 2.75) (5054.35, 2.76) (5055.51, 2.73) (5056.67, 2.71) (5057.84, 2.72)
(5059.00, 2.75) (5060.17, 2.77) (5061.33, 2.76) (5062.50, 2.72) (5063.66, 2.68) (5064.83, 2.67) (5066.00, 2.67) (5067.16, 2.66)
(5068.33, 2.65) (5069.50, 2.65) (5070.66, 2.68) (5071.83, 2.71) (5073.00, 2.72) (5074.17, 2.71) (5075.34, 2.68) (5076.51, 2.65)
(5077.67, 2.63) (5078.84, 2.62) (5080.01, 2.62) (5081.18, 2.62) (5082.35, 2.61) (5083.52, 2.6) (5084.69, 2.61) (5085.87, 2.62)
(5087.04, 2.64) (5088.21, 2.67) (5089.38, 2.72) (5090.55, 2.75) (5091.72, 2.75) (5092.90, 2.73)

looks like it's 3.36 angstroms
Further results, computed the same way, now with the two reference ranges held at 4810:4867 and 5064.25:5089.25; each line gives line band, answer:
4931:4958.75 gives -0.99 angstroms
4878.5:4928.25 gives -2.09 angstroms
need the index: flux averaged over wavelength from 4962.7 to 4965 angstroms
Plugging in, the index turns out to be 2.75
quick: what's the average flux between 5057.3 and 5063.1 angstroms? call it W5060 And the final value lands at 2.75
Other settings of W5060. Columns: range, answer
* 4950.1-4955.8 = 2.8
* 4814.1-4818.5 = 2.8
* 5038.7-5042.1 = 2.64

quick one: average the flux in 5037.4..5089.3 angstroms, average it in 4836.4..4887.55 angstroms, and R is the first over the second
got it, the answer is 1.04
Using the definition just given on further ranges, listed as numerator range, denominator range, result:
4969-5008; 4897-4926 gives 0.98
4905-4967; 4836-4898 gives 1.04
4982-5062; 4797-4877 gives 1.01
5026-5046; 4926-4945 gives 0.99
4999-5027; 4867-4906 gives 0.98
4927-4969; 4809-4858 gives 1.00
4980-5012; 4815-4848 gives 0.97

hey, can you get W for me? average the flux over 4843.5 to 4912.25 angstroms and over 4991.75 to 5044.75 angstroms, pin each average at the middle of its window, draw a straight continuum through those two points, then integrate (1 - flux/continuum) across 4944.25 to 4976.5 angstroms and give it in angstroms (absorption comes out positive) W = -0.9 angstroms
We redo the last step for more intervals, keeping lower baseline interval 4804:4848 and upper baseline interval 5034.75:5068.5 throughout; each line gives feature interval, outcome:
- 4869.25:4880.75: 0.2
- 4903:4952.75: 0.4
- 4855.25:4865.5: 2.5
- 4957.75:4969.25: 0.0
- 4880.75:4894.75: 0.1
